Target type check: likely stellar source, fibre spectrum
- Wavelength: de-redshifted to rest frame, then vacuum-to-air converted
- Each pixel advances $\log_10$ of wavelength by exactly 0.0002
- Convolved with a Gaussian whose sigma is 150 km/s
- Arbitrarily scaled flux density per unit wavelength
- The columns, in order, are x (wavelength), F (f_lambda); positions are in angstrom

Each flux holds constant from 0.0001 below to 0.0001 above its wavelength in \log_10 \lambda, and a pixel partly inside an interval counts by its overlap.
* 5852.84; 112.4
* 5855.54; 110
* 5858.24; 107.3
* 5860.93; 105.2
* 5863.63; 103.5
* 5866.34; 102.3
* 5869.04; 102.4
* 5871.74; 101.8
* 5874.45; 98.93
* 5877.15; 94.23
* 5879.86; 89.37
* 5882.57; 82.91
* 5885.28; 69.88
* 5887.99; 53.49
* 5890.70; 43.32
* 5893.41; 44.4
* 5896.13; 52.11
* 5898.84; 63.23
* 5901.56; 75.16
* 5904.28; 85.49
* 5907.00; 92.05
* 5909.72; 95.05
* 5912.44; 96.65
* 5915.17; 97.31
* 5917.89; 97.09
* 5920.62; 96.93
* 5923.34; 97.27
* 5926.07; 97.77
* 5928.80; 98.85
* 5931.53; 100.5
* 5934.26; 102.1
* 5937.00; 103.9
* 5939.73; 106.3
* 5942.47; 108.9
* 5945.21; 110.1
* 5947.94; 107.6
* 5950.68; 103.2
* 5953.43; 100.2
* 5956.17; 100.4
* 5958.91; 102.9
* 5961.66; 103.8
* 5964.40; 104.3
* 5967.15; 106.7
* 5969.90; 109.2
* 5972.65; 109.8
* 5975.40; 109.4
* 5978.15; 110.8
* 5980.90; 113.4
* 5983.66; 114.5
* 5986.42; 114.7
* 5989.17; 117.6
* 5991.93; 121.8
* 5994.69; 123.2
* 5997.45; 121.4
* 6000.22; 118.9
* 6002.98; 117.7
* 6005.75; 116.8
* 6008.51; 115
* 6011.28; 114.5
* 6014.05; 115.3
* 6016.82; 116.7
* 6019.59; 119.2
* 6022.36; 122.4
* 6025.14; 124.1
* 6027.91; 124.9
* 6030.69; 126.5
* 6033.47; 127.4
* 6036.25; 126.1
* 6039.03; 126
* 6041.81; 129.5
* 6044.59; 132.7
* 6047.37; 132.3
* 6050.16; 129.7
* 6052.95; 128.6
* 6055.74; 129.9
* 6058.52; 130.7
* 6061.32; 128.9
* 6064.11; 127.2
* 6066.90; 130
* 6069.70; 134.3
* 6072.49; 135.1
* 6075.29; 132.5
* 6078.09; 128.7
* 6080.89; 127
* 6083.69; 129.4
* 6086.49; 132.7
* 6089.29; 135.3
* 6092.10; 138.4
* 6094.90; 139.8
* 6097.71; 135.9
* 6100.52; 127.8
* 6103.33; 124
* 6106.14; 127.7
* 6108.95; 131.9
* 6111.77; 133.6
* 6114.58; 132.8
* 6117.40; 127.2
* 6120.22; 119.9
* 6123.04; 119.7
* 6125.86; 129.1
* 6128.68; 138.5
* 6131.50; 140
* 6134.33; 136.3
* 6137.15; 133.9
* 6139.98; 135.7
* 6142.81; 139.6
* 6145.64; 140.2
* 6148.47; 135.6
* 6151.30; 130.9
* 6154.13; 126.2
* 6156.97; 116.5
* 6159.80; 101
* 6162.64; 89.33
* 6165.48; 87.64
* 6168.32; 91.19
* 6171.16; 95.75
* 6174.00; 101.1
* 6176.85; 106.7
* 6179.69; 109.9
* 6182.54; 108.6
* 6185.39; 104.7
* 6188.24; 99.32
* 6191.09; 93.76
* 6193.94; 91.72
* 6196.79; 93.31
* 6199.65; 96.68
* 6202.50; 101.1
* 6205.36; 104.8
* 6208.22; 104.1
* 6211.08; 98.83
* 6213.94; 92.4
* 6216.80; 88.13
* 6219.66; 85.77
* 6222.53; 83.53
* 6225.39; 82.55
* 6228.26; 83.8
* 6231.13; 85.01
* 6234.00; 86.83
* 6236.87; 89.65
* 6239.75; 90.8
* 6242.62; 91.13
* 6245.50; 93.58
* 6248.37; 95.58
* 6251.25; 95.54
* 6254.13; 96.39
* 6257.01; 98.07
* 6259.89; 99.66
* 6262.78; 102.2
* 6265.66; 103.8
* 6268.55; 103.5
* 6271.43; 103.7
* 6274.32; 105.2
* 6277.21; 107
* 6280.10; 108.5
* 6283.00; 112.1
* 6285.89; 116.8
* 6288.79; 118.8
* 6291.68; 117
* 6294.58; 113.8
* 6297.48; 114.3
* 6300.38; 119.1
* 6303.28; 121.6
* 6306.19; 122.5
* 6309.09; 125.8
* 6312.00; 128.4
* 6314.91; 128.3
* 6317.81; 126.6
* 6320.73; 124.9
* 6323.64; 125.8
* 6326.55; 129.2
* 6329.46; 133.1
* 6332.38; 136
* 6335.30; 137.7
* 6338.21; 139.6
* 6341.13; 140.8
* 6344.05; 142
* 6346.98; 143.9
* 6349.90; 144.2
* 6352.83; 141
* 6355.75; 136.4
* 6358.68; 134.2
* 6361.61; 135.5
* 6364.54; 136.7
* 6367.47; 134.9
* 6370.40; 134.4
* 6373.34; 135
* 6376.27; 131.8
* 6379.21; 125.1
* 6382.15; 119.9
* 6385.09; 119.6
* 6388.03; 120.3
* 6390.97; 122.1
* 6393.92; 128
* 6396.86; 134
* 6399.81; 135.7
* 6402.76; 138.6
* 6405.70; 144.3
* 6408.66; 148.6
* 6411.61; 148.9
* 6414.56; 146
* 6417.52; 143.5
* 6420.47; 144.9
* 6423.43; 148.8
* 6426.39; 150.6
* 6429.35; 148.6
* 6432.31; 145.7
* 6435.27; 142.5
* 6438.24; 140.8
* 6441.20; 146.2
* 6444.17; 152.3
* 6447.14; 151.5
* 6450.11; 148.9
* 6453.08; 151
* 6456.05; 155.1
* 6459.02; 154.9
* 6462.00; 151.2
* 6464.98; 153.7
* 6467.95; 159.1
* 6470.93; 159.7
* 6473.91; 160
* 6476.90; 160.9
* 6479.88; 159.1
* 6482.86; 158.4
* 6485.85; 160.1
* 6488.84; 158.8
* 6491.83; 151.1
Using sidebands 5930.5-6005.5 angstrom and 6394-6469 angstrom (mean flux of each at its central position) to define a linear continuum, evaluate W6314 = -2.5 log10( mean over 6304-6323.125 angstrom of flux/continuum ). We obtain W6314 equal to 0.10 mag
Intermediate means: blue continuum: 110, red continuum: 147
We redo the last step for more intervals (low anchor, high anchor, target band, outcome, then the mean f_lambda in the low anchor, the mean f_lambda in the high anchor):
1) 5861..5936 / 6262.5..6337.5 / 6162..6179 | 0.134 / 86.9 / 119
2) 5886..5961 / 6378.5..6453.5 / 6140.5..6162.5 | -0.110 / 90.1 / 140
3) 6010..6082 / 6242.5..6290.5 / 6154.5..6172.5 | 0.162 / 127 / 103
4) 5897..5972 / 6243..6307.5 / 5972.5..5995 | -0.154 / 98.5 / 107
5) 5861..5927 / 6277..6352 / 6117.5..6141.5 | -0.210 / 85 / 127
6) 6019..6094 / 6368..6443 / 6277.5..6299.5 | 0.182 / 129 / 138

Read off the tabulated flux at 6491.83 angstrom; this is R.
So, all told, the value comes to 151.1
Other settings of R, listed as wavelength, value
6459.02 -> 154.9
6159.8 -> 101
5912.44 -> 96.65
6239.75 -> 90.8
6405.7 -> 144.3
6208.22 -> 104.1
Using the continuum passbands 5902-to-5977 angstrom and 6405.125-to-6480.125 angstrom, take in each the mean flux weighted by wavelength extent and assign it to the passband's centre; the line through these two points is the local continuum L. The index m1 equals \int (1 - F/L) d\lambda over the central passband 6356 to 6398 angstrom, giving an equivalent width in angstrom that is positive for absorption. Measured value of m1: 4.2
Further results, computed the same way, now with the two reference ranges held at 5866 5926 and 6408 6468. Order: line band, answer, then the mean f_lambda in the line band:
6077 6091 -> -3.3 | 131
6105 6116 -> -2.2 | 132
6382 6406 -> 2.5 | 129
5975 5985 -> -2.0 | 112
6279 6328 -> 4.4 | 121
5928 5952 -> -4.4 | 105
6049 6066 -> -4.4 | 129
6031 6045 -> -3.8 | 128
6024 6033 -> -2.4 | 125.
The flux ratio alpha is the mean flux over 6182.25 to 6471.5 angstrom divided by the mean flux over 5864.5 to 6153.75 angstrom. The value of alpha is 1.07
